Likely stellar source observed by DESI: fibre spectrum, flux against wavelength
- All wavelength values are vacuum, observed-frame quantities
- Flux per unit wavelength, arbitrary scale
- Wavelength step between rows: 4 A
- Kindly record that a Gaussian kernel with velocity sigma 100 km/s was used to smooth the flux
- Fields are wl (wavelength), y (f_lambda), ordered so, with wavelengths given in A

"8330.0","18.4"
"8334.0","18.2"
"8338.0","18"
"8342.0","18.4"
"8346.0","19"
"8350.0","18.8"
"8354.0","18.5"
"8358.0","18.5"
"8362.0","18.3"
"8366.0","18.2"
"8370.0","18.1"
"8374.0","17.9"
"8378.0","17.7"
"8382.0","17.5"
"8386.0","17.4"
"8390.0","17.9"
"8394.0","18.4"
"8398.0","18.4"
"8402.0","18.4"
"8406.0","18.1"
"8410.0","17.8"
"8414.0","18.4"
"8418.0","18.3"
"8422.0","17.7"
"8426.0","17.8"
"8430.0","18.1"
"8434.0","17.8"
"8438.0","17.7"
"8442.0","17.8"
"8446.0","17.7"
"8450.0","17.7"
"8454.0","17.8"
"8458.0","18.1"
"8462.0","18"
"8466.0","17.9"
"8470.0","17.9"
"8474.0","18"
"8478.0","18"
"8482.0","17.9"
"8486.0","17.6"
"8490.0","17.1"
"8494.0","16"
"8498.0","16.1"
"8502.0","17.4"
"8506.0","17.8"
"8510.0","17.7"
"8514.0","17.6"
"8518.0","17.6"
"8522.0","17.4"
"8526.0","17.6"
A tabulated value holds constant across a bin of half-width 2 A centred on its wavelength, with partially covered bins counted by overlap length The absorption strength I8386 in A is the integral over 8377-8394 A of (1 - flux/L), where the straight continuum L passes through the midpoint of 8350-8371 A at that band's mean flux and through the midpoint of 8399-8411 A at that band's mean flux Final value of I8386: 0.50 A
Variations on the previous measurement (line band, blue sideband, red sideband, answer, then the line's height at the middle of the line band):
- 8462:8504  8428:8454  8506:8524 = 0.6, 17.7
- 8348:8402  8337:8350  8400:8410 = 0.6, 18.4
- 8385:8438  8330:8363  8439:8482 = 0.3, 18.1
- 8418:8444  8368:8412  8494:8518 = -0.2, 17.7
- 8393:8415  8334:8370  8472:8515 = -0.2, 18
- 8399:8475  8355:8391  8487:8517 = -1.7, 17.6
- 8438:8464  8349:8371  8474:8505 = -0.4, 17.6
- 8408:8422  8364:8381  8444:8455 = -0.2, 17.8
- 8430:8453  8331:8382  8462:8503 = -0.1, 17.7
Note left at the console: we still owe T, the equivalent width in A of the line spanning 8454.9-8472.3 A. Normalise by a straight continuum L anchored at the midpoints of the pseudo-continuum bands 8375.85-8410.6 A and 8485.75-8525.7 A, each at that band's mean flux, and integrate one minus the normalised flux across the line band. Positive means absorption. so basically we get -0.5 A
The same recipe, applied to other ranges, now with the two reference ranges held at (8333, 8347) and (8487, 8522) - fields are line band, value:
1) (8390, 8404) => -0.29 A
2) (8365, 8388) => 0.42 A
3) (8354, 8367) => -0.10 A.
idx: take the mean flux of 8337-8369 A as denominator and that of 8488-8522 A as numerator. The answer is 0.9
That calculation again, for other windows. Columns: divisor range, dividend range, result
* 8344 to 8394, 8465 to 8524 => 0.96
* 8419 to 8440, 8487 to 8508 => 0.95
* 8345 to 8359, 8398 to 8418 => 0.97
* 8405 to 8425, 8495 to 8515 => 0.96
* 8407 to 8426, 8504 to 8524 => 0.98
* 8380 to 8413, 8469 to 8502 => 0.96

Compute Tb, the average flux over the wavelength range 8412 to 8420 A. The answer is 18.4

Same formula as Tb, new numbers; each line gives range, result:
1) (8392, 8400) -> 18.4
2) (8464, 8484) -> 17.9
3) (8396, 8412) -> 18.2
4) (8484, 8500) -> 16.7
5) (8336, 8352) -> 18.5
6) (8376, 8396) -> 17.8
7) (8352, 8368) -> 18.4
